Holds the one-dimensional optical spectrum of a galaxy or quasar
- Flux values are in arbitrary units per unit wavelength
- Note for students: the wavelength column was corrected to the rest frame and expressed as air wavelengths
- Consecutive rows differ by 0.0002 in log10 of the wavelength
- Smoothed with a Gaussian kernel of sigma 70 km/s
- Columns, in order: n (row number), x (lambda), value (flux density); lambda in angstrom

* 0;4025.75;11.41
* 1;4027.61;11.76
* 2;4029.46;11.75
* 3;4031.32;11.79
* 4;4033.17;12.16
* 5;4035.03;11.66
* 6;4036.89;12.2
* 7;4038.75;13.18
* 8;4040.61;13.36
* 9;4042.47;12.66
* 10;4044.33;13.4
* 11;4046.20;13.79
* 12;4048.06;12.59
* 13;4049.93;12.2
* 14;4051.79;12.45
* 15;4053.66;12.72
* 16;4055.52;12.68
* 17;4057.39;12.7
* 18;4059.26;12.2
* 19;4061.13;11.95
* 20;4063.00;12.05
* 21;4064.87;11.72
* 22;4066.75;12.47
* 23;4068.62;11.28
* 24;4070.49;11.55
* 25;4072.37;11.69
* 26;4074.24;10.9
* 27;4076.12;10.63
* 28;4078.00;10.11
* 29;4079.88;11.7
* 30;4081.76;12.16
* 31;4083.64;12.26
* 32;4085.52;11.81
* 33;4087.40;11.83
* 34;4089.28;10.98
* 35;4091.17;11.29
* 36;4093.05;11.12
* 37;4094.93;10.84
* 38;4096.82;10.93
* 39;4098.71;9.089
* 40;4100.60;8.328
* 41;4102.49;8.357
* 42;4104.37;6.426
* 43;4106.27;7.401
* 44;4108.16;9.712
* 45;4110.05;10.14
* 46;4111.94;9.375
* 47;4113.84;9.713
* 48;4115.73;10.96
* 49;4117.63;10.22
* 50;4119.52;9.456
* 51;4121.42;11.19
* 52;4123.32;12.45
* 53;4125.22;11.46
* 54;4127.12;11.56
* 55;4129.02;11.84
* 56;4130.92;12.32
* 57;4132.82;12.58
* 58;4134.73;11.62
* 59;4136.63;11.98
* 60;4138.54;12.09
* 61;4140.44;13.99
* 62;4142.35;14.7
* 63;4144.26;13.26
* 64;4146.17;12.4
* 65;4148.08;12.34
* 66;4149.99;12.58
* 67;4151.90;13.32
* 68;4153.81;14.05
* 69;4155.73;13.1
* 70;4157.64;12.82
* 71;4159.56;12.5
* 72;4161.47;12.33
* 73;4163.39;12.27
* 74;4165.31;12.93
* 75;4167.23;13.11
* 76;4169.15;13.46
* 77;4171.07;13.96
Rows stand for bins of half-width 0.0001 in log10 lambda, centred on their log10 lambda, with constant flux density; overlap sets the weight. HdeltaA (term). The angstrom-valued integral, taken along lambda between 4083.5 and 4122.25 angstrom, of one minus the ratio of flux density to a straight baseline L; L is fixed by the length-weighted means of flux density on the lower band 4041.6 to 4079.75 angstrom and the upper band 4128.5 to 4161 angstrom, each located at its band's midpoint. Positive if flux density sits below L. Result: 7.53 angstrom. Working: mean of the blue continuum 12.1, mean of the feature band 10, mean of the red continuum 12.8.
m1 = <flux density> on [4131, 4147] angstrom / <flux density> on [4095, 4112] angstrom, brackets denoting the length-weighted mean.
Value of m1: 1.43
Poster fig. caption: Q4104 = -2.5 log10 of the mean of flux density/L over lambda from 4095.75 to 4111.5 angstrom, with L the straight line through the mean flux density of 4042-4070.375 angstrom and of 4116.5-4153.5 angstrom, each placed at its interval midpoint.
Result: 0.359 mag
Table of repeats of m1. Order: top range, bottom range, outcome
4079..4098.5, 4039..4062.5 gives 0.90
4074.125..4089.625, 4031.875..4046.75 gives 0.90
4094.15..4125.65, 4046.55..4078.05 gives 0.81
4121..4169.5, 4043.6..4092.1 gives 1.06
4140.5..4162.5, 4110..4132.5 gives 1.19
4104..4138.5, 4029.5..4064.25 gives 0.85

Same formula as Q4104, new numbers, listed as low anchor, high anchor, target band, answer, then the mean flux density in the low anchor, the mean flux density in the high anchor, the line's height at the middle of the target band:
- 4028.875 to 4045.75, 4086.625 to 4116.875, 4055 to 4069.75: -0.06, 12.5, 9.77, 11.4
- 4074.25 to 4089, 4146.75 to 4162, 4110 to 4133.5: 0.11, 11.4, 12.9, 12.2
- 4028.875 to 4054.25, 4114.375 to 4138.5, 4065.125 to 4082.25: 0.07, 12.6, 11.5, 12.2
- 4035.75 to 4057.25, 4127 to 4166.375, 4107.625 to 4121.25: 0.26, 12.8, 12.7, 12.8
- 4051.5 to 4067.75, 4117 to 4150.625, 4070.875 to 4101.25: 0.12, 12.3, 12.1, 12.2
